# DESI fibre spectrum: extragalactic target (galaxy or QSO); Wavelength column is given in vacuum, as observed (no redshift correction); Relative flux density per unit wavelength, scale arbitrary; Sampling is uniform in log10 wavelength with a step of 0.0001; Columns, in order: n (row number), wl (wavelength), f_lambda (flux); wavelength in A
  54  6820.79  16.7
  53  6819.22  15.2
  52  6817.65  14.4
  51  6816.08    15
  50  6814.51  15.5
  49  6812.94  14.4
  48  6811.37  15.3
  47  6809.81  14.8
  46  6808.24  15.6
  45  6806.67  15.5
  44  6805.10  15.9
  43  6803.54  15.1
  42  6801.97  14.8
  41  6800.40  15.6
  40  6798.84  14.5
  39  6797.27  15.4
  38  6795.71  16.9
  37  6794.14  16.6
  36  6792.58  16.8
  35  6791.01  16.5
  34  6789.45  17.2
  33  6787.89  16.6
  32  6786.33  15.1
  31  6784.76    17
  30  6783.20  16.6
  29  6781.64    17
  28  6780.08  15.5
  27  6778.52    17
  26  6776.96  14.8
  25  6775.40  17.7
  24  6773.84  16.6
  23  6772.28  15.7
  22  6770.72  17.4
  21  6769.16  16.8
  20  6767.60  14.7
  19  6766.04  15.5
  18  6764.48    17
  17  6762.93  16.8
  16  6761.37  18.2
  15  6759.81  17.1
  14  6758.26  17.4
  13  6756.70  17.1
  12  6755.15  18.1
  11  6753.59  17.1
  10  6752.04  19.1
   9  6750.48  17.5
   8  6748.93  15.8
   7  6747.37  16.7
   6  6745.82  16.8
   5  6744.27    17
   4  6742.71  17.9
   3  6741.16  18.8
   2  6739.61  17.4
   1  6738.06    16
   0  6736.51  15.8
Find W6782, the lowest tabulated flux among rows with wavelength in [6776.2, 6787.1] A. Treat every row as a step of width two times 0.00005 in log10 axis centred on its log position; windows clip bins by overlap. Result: 14.8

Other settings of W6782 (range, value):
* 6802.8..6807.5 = 15.1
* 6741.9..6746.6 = 16.8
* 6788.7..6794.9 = 16.5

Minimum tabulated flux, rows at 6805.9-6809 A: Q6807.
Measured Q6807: 15.5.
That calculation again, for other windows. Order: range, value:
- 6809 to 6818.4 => 14.4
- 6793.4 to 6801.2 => 14.5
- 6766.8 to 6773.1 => 14.7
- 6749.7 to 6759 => 17.1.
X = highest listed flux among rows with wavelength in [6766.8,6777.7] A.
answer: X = 17.7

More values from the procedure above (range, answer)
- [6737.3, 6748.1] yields 18.8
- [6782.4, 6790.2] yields 17.2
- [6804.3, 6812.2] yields 15.9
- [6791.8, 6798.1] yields 16.9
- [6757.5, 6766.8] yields 18.2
